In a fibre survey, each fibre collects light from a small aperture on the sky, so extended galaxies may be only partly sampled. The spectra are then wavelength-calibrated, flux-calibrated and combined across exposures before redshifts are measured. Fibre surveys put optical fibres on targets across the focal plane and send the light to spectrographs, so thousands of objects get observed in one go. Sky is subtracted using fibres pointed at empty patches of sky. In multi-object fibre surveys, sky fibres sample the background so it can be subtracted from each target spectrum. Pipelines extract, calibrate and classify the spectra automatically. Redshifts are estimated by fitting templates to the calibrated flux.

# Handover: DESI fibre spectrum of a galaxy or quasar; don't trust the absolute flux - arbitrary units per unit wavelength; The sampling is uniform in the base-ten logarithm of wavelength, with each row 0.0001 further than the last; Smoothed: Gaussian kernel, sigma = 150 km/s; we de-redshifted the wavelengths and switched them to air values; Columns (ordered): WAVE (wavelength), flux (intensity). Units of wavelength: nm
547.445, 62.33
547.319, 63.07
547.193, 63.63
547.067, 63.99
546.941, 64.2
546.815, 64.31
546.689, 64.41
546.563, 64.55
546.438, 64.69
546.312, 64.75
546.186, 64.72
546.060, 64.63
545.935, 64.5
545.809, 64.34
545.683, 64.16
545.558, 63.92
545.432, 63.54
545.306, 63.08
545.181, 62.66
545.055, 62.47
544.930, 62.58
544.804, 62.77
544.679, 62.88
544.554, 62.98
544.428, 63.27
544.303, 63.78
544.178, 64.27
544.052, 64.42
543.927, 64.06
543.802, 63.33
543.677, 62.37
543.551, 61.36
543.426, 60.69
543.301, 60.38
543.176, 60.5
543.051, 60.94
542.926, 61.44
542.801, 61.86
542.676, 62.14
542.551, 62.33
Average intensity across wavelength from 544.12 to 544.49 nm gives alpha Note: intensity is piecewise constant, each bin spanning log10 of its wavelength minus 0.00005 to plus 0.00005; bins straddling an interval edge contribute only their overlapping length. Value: 63.9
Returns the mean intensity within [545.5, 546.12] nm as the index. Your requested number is 64.4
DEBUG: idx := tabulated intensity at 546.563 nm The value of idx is 64.55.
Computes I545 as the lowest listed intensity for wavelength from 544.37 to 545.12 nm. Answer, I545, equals 62.47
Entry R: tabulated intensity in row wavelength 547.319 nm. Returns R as 63.07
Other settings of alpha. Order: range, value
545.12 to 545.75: 63.5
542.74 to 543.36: 61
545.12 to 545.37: 62.9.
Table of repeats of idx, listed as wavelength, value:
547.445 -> 62.33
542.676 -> 62.14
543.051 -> 60.94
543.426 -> 60.69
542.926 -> 61.44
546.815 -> 64.31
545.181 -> 62.66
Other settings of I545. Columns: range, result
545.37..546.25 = 63.54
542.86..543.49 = 60.38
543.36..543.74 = 60.69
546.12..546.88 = 64.31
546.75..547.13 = 63.99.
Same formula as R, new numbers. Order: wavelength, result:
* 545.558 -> 63.92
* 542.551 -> 62.33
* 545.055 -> 62.47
